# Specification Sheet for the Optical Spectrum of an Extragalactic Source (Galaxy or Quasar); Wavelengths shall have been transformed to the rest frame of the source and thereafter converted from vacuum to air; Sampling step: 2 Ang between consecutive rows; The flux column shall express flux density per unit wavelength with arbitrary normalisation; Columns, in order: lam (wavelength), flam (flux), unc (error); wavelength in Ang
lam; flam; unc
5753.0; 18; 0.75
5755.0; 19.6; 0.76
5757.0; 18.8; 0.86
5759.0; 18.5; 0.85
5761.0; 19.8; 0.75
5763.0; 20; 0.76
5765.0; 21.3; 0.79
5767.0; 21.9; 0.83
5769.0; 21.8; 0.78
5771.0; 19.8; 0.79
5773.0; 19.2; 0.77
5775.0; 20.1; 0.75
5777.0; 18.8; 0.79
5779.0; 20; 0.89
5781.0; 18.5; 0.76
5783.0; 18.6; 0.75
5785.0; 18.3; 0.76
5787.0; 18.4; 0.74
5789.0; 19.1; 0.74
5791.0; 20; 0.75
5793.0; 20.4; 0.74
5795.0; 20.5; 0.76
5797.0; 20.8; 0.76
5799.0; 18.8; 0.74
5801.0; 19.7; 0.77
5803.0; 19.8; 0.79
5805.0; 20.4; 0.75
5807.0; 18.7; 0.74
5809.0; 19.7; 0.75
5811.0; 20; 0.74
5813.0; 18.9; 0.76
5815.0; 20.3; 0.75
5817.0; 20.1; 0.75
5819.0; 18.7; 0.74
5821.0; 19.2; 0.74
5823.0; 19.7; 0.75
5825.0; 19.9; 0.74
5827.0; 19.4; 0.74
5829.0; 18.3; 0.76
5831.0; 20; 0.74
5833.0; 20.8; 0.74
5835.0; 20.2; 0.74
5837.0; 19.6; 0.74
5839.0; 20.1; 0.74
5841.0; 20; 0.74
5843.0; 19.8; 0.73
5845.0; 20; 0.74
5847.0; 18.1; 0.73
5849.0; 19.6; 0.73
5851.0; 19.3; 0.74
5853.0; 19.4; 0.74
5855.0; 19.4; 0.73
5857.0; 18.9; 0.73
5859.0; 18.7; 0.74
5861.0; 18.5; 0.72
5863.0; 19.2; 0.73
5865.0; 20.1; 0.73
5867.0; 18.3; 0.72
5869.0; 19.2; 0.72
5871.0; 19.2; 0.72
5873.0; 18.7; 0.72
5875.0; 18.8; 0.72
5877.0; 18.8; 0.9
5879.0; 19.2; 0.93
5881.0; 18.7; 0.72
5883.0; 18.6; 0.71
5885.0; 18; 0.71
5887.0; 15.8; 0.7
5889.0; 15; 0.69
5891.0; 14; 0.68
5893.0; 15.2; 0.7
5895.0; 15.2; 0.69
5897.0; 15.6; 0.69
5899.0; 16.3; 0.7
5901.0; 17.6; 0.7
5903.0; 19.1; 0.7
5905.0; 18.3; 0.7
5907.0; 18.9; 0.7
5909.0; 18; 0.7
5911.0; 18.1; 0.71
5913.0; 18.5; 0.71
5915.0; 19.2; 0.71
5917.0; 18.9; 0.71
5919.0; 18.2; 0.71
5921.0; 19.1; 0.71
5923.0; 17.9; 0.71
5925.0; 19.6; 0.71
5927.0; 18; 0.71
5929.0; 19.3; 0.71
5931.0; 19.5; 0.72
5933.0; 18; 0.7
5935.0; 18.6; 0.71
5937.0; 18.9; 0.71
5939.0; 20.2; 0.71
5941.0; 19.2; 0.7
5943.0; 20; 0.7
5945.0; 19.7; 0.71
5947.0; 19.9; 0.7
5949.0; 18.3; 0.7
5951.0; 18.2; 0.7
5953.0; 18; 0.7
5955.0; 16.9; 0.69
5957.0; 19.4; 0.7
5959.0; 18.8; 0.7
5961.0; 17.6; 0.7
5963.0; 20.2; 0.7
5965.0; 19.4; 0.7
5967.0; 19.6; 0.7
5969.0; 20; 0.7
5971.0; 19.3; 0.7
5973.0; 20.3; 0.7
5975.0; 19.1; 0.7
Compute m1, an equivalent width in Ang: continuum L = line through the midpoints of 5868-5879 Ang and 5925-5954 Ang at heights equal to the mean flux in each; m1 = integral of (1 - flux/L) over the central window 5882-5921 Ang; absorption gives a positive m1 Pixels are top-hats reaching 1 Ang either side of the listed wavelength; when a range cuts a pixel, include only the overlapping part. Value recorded 3.38 Ang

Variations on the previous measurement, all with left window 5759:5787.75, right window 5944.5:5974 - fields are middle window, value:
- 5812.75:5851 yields -0.24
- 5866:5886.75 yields 0.74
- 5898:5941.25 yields 1.30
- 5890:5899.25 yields 1.96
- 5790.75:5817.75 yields -0.35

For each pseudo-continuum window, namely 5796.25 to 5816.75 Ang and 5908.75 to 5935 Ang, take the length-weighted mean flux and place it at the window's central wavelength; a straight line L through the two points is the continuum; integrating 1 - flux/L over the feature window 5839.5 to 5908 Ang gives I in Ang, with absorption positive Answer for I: 3.1 Ang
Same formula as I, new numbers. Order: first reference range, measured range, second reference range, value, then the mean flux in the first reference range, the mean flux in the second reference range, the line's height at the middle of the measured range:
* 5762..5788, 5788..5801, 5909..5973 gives -0.2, 19.7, 18.9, 19.6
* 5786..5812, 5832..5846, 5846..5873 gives -0.6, 19.7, 19.1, 19.3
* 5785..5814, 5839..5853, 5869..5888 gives -0.4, 19.6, 18.5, 18.9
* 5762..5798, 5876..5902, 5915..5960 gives 3.3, 19.9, 18.9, 19.2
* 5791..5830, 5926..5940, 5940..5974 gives 0.2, 19.7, 19.1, 19.2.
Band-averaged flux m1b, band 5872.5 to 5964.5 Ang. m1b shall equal 18.2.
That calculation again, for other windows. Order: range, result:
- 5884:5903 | 16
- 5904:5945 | 18.8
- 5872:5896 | 17.2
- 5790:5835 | 19.7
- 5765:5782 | 20.1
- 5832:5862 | 19.5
